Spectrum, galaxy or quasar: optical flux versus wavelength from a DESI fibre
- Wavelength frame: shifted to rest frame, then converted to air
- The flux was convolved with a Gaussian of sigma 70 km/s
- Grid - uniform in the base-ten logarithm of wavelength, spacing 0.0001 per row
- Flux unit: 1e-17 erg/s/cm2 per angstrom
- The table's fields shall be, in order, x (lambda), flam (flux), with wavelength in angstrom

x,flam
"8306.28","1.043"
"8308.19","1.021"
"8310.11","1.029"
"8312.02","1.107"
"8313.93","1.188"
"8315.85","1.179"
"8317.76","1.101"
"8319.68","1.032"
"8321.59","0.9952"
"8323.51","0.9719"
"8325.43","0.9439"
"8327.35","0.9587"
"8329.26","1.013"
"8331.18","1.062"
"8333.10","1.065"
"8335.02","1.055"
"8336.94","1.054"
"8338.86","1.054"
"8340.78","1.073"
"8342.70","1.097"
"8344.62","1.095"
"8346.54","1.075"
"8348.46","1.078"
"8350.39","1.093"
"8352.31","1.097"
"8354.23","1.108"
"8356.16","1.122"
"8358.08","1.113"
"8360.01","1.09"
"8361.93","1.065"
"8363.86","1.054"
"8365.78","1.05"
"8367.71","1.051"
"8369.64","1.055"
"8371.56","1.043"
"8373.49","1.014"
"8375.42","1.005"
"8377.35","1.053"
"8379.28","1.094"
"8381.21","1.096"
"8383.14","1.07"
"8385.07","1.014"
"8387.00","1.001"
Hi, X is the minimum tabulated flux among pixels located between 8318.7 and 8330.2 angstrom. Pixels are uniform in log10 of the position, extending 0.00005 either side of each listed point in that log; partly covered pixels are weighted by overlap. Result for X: 0.9439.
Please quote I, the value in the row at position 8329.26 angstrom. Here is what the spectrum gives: 1.013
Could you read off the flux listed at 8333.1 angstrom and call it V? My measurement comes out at 1.065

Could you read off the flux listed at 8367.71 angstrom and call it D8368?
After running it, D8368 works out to 1.051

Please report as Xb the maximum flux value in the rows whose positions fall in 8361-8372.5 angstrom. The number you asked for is 1.065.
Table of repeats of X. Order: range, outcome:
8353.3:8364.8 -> 1.054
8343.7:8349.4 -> 1.075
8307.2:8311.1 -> 1.021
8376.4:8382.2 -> 1.053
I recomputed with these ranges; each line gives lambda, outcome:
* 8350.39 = 1.093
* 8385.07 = 1.014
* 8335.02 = 1.055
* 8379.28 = 1.094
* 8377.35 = 1.053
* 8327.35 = 0.9587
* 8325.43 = 0.9439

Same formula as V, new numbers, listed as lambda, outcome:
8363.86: 1.054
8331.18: 1.062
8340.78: 1.073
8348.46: 1.078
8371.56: 1.043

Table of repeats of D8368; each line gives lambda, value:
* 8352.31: 1.097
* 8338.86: 1.054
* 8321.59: 0.9952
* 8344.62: 1.095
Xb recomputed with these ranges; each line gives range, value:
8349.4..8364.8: 1.122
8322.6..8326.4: 0.9719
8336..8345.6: 1.097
